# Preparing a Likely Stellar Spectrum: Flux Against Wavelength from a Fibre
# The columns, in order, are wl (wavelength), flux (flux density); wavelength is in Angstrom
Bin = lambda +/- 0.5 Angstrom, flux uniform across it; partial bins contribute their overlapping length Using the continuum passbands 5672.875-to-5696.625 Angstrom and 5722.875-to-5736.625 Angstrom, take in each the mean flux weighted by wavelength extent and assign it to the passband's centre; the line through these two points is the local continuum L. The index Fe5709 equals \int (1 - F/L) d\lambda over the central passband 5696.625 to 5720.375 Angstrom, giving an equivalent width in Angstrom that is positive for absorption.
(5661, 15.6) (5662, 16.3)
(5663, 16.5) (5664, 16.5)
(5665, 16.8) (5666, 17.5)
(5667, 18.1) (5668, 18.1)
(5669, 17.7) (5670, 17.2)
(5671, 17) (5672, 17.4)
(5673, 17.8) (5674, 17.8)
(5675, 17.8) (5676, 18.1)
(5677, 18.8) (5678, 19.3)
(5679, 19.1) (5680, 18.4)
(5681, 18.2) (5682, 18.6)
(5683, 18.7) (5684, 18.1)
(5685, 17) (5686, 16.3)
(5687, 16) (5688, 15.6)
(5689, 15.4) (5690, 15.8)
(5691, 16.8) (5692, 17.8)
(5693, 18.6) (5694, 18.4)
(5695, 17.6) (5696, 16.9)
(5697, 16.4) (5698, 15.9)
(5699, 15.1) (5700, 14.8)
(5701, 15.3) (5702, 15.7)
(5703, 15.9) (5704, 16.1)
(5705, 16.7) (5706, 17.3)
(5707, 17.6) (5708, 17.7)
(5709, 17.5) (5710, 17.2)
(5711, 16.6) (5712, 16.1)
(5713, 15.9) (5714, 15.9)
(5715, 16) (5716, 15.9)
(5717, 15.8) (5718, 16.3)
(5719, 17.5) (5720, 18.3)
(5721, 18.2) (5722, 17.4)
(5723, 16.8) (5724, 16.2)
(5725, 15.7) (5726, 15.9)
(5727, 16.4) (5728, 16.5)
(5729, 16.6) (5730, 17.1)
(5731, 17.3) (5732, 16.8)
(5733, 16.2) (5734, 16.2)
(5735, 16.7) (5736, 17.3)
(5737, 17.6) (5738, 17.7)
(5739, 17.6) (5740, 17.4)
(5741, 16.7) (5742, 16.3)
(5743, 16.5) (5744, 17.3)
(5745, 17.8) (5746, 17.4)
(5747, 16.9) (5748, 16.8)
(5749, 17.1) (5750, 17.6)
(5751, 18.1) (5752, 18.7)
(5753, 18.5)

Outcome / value 0.9 Angstrom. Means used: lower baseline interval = 17.6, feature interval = 16.4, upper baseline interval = 16.6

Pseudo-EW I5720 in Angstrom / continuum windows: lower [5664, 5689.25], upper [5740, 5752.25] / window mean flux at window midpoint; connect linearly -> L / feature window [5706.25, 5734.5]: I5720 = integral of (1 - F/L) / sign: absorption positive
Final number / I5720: 1.1 Angstrom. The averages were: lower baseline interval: 17.6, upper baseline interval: 17.2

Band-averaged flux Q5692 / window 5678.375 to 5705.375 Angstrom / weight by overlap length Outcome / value 16.9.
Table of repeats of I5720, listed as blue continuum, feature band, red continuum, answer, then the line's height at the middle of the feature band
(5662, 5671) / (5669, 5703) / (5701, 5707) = -0.83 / 16.8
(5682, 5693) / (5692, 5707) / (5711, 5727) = 0.19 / 16.8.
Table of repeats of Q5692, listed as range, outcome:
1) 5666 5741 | 17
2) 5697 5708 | 16.1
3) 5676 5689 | 17.8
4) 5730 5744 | 17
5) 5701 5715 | 16.6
